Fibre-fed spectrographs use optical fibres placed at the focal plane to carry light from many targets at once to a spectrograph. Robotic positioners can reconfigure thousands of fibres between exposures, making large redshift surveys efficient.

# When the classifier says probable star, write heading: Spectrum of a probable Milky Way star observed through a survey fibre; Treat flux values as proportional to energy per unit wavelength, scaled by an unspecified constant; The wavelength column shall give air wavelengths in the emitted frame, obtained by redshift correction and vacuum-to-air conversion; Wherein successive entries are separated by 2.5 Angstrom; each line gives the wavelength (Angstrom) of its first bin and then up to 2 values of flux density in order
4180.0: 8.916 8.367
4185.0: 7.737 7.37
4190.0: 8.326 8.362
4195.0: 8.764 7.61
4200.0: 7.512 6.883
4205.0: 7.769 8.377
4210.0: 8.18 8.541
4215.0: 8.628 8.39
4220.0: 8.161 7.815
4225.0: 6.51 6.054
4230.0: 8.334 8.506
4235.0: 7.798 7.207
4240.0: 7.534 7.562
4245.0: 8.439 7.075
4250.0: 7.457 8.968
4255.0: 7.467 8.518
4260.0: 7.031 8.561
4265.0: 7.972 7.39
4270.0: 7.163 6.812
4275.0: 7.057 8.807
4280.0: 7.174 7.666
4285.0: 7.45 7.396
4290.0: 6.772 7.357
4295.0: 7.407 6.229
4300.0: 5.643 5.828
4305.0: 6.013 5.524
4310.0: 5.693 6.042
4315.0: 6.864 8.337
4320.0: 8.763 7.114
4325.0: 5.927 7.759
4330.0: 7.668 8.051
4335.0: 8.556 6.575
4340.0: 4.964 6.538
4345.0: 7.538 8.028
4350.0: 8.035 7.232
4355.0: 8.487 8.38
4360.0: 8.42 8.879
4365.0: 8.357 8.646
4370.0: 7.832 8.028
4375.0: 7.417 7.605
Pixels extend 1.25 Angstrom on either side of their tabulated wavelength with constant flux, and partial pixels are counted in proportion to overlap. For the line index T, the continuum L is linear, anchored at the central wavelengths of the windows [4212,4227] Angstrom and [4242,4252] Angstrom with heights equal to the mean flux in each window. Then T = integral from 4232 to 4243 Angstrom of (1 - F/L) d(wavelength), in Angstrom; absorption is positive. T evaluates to 0.2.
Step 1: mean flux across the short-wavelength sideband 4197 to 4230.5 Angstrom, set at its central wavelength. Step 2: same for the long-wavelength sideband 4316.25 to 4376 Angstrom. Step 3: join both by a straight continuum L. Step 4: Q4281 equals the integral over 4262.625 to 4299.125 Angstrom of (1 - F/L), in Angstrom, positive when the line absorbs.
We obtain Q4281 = 1.85 Angstrom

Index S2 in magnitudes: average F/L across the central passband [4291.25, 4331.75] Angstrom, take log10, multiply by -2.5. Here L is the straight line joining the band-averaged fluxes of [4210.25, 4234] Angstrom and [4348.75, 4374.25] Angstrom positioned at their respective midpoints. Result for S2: 0.19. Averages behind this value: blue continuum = 7.89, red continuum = 8.21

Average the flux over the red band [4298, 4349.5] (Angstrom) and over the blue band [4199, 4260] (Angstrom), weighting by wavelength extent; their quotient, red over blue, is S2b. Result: 0.88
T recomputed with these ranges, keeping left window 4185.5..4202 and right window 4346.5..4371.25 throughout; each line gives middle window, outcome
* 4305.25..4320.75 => 2.7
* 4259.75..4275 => 1.1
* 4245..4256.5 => 0.3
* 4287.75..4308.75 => 4.5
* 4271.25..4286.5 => 1.1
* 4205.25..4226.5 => -0.2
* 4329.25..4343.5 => 2.0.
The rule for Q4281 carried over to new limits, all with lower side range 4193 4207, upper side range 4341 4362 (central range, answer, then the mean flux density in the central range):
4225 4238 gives 0.5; 7.5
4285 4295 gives 0.7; 7.24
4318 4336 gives 0.3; 7.71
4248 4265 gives -0.3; 7.96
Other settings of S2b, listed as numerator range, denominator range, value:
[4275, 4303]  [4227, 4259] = 0.91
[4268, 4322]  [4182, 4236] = 0.88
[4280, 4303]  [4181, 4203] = 0.87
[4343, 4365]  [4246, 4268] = 1.03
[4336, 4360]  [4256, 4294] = 0.98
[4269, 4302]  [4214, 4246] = 0.92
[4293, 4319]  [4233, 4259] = 0.82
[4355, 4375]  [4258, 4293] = 1.11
